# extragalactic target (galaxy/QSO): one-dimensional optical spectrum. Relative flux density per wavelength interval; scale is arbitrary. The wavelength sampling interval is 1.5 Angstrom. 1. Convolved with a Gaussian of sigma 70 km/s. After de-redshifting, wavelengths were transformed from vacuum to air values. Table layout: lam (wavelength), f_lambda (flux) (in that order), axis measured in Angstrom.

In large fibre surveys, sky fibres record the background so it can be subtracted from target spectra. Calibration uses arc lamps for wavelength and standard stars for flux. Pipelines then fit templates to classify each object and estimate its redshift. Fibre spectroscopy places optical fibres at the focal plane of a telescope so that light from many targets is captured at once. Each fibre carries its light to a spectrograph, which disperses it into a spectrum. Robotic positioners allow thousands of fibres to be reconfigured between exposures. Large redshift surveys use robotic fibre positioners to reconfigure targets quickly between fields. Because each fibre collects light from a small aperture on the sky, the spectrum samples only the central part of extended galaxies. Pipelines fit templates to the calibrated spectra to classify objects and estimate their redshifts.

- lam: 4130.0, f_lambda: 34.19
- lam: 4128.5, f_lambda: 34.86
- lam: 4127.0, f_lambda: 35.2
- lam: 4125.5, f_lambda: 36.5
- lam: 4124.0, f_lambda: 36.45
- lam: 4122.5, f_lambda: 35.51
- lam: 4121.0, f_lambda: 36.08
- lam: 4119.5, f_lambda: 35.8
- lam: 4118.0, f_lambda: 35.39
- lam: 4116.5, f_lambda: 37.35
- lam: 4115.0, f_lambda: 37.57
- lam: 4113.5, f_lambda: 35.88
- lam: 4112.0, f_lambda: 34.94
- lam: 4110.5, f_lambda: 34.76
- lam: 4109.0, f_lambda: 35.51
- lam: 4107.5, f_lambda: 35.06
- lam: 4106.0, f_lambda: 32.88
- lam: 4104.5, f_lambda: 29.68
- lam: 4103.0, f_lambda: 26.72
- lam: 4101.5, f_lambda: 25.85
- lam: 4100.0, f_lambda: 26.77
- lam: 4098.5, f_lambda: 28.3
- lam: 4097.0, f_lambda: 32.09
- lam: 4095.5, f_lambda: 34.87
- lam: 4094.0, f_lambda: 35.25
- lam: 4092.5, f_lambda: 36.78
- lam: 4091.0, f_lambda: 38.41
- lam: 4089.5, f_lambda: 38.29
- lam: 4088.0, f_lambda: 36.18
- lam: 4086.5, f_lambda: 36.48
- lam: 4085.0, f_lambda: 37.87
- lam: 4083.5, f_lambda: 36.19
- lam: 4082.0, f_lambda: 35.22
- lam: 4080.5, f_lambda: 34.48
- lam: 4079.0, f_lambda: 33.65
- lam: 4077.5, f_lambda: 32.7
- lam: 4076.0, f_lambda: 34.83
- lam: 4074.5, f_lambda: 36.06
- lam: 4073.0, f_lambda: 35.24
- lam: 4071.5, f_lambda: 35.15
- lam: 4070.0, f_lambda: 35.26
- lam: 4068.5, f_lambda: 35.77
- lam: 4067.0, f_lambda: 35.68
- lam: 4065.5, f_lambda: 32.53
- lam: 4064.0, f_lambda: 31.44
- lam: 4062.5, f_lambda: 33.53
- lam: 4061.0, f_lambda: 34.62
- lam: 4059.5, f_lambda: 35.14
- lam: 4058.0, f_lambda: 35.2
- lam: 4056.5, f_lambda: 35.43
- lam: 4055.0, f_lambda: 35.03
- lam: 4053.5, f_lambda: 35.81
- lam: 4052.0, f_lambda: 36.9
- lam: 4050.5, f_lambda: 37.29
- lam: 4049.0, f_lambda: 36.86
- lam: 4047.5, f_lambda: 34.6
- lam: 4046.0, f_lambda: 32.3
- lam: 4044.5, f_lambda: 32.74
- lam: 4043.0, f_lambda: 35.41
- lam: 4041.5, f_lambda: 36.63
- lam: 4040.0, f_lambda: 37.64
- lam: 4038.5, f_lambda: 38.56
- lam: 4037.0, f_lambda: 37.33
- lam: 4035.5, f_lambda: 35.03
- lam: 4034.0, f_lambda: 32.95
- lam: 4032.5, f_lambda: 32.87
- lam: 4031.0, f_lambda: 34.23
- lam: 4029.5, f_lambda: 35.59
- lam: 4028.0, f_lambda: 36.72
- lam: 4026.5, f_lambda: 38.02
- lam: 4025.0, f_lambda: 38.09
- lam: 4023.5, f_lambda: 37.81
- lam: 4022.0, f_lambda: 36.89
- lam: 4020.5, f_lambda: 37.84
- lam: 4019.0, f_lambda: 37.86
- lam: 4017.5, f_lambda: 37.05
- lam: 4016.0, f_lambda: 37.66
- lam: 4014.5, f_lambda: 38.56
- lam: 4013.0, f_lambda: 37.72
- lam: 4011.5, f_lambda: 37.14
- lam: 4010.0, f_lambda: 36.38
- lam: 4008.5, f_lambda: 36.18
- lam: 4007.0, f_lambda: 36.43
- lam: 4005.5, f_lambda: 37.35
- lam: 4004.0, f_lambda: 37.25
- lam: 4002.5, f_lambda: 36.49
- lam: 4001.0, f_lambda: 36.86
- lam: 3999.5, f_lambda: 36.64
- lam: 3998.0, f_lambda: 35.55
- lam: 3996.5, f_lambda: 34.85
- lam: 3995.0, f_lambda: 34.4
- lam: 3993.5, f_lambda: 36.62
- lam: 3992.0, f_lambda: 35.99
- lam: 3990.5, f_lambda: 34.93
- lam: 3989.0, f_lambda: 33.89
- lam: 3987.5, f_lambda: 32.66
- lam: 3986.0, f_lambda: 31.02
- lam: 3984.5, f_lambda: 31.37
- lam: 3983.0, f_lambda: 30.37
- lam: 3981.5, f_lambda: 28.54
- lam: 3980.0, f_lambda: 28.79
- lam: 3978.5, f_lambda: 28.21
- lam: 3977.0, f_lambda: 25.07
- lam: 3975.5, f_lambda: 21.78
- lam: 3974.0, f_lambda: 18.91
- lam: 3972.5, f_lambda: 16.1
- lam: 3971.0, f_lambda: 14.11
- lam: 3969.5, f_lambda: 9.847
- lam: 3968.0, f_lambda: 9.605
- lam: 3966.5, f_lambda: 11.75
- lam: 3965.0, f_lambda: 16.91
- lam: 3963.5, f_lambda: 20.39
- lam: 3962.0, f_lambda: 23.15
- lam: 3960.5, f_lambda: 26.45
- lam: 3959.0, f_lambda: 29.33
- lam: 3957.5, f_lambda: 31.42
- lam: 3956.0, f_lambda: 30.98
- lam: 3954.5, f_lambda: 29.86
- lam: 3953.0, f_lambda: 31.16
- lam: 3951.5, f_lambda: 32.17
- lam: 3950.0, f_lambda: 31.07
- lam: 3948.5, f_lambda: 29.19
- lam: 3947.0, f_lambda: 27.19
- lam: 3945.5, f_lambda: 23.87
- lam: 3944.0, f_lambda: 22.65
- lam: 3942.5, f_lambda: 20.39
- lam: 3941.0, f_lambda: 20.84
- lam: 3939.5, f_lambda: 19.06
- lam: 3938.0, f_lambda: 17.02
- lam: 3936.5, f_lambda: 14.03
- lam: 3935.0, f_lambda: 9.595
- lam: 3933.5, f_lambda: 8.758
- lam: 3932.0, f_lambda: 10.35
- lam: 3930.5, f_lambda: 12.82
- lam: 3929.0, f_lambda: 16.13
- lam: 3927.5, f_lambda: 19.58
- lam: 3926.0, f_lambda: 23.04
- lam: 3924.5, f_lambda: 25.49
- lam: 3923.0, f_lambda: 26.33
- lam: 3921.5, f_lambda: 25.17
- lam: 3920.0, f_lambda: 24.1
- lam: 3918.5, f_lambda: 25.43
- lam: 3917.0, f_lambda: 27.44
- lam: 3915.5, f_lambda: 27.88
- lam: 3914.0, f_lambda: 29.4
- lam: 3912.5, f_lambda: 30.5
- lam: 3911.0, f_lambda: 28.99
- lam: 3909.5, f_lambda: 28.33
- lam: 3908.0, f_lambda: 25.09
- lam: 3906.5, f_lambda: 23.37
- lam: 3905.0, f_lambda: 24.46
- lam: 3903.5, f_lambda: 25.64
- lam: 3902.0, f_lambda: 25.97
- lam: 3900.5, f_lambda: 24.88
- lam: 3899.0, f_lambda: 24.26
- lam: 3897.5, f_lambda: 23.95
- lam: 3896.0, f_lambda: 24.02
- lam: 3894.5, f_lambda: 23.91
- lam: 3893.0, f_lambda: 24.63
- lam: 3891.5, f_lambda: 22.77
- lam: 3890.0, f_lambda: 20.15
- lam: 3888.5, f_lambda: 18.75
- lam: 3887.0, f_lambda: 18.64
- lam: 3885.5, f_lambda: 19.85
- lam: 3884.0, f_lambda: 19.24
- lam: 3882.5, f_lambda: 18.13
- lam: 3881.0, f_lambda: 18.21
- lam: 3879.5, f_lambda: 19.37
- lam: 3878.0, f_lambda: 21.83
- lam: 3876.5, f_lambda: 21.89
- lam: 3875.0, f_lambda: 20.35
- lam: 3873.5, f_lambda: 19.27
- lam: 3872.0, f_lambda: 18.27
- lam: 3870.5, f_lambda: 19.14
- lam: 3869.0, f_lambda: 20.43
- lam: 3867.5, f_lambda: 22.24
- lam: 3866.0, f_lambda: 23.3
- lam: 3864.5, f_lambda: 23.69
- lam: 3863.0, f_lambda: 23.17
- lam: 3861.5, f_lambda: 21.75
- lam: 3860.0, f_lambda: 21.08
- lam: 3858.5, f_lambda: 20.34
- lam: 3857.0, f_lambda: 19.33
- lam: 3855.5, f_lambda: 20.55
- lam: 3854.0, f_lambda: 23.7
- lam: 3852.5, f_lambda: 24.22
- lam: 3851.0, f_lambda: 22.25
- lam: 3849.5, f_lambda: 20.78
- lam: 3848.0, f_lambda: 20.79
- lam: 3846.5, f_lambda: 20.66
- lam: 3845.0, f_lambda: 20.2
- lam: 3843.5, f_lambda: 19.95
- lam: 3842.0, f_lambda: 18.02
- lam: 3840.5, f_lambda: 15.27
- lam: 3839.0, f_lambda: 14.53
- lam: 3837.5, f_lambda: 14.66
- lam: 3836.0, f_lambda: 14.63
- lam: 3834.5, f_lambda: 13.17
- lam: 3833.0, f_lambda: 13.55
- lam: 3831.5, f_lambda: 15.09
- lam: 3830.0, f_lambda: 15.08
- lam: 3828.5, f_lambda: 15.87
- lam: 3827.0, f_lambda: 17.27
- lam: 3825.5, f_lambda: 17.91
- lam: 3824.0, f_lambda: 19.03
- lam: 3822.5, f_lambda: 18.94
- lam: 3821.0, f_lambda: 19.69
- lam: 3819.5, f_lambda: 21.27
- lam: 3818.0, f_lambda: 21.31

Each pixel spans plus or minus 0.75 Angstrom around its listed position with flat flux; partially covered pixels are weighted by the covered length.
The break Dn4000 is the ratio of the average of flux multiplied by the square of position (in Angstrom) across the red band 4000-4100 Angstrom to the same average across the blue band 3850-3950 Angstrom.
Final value 1.75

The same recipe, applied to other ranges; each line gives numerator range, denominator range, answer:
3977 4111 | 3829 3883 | 1.97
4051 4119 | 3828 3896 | 1.96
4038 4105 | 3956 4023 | 1.19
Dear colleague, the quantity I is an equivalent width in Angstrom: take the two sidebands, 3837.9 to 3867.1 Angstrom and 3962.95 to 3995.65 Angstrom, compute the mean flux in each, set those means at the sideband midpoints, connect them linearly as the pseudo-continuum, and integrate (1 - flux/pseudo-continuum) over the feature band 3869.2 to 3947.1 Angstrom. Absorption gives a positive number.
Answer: 3.0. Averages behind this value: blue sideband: 20.7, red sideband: 25.1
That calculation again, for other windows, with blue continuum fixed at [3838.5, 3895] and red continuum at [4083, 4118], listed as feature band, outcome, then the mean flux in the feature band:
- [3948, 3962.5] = -2.2 Angstrom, 29.6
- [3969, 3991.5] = 1.0 Angstrom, 26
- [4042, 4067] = -2.6 Angstrom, 34.7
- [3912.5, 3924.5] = -1.6 Angstrom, 26.7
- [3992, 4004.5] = -3.5 Angstrom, 36.1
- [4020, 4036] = -3.3 Angstrom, 36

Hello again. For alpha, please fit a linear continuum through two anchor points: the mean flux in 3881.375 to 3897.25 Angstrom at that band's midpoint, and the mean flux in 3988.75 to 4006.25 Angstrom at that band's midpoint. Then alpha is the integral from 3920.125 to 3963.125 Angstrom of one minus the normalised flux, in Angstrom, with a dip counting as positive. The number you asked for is 8.6 Angstrom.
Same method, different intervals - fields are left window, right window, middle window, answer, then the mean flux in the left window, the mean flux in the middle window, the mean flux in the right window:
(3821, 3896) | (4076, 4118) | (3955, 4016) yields -4.15 Angstrom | 19.6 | 29.4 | 34.1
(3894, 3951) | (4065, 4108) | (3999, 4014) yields -4.36 Angstrom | 22.9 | 36.9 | 33.9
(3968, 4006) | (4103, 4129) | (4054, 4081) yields -1.34 Angstrom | 29.5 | 34.6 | 35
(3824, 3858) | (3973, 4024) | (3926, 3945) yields 7.77 Angstrom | 18.1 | 16.3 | 33.9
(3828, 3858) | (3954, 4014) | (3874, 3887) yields 0.78 Angstrom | 18.2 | 19.8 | 29.1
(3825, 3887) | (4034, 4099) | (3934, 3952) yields 2.80 Angstrom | 19.2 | 21.9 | 35.2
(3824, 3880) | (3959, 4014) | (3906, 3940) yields 3.55 Angstrom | 19.3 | 21.7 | 28.9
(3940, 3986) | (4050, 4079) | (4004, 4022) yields -4.80 Angstrom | 24.1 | 37.3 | 34.9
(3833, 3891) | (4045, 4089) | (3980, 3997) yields -2.16 Angstrom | 19.7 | 32.9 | 35.1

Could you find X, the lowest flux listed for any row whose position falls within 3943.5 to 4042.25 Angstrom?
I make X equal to 9.605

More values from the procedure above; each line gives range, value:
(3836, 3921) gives 14.53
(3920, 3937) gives 8.758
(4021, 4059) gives 32.3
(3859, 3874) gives 18.27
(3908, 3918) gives 25.09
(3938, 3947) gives 17.02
